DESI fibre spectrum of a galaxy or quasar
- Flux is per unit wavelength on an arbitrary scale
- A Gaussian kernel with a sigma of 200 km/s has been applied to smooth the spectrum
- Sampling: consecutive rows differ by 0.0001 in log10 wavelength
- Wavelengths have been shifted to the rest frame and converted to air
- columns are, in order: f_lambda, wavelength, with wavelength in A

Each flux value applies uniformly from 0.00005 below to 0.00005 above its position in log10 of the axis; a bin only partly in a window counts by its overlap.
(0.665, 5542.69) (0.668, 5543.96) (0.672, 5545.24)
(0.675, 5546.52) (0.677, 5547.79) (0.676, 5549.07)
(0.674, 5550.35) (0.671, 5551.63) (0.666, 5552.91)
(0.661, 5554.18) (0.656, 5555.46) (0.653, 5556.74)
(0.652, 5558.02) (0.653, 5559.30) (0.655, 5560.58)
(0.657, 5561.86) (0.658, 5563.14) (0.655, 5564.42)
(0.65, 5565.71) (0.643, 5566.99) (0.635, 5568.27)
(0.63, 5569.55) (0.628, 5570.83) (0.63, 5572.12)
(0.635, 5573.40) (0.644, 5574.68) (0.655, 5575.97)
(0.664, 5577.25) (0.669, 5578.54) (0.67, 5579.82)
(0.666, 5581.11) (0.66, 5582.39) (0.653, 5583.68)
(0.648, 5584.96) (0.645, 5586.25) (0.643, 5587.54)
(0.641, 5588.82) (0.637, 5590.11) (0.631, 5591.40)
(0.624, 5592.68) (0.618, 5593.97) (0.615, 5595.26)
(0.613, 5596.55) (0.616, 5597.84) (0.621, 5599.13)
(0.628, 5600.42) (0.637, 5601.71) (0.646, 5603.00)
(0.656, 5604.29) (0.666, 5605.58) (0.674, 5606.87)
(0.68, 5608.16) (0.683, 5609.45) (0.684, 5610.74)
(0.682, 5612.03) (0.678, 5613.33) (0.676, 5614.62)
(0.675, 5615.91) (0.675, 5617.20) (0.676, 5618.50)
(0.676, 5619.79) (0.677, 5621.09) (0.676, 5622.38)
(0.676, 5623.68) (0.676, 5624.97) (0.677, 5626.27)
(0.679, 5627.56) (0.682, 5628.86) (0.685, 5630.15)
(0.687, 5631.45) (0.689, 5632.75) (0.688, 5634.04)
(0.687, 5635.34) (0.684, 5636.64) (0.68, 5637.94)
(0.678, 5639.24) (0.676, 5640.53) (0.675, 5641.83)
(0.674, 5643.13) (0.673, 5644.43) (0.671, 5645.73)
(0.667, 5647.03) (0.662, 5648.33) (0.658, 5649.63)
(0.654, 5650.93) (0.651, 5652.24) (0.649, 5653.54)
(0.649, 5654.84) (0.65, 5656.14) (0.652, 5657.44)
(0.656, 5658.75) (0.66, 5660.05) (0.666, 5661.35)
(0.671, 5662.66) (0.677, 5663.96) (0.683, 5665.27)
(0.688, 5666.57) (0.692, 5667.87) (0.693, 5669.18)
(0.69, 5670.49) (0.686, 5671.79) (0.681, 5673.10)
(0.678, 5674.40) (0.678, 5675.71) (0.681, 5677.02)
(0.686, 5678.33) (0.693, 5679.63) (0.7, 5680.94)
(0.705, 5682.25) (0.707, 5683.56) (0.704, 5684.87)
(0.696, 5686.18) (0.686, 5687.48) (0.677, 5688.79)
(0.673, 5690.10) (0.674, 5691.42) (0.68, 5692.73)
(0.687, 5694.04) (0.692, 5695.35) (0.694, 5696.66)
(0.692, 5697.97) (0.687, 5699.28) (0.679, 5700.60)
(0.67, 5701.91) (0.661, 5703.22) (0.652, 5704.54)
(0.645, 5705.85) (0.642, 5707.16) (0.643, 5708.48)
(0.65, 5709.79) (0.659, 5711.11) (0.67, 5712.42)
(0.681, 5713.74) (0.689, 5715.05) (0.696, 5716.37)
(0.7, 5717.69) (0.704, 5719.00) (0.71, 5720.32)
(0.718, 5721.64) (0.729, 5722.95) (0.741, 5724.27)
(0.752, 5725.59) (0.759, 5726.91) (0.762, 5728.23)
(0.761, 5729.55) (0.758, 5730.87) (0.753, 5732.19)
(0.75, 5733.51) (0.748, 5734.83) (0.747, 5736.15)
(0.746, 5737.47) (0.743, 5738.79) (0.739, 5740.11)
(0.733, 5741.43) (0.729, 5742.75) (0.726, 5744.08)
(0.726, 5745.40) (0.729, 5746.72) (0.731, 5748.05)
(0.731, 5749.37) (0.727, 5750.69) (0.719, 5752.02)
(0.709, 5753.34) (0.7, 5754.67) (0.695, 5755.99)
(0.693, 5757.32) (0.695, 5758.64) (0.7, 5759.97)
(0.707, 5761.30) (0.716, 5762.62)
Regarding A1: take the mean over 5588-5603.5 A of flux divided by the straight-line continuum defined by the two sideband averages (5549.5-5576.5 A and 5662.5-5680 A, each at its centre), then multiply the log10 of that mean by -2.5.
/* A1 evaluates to 0.06 mag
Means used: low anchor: 0.651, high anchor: 0.685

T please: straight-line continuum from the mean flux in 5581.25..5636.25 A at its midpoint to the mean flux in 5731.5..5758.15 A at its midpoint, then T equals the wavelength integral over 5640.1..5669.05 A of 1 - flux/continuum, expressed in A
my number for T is 0.7 A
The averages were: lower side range 0.661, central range 0.666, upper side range 0.729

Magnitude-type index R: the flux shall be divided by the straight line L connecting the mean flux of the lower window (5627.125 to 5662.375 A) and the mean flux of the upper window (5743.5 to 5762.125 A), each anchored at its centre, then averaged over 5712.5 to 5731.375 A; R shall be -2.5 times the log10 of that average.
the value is -0.034 mag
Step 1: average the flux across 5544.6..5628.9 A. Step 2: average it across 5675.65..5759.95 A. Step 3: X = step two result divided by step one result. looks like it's 1.07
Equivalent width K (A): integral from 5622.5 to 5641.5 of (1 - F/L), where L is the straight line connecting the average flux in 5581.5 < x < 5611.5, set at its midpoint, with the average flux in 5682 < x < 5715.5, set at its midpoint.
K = -0.7 A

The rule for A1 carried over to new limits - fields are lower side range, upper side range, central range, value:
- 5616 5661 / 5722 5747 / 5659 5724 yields 0.04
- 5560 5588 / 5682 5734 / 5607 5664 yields 0.00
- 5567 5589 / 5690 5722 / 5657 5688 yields -0.02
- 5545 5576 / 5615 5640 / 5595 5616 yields 0.03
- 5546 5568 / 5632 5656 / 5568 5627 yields 0.02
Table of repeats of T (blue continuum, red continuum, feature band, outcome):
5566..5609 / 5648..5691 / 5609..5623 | -0.5 A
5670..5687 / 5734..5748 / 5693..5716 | 1.3 A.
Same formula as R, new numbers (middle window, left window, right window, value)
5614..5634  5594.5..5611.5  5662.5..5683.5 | -0.03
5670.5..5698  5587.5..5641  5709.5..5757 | 0.02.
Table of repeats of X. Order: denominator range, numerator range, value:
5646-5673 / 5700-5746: 1.06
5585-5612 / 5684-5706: 1.06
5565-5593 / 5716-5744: 1.14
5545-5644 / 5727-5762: 1.11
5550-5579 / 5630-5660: 1.03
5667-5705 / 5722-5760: 1.07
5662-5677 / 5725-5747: 1.09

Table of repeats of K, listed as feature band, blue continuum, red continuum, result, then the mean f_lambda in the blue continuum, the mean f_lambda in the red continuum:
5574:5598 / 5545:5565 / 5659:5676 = 0.88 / 0.663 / 0.68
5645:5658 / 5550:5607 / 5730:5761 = 0.48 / 0.646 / 0.727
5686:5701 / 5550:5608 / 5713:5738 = 0.60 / 0.647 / 0.731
